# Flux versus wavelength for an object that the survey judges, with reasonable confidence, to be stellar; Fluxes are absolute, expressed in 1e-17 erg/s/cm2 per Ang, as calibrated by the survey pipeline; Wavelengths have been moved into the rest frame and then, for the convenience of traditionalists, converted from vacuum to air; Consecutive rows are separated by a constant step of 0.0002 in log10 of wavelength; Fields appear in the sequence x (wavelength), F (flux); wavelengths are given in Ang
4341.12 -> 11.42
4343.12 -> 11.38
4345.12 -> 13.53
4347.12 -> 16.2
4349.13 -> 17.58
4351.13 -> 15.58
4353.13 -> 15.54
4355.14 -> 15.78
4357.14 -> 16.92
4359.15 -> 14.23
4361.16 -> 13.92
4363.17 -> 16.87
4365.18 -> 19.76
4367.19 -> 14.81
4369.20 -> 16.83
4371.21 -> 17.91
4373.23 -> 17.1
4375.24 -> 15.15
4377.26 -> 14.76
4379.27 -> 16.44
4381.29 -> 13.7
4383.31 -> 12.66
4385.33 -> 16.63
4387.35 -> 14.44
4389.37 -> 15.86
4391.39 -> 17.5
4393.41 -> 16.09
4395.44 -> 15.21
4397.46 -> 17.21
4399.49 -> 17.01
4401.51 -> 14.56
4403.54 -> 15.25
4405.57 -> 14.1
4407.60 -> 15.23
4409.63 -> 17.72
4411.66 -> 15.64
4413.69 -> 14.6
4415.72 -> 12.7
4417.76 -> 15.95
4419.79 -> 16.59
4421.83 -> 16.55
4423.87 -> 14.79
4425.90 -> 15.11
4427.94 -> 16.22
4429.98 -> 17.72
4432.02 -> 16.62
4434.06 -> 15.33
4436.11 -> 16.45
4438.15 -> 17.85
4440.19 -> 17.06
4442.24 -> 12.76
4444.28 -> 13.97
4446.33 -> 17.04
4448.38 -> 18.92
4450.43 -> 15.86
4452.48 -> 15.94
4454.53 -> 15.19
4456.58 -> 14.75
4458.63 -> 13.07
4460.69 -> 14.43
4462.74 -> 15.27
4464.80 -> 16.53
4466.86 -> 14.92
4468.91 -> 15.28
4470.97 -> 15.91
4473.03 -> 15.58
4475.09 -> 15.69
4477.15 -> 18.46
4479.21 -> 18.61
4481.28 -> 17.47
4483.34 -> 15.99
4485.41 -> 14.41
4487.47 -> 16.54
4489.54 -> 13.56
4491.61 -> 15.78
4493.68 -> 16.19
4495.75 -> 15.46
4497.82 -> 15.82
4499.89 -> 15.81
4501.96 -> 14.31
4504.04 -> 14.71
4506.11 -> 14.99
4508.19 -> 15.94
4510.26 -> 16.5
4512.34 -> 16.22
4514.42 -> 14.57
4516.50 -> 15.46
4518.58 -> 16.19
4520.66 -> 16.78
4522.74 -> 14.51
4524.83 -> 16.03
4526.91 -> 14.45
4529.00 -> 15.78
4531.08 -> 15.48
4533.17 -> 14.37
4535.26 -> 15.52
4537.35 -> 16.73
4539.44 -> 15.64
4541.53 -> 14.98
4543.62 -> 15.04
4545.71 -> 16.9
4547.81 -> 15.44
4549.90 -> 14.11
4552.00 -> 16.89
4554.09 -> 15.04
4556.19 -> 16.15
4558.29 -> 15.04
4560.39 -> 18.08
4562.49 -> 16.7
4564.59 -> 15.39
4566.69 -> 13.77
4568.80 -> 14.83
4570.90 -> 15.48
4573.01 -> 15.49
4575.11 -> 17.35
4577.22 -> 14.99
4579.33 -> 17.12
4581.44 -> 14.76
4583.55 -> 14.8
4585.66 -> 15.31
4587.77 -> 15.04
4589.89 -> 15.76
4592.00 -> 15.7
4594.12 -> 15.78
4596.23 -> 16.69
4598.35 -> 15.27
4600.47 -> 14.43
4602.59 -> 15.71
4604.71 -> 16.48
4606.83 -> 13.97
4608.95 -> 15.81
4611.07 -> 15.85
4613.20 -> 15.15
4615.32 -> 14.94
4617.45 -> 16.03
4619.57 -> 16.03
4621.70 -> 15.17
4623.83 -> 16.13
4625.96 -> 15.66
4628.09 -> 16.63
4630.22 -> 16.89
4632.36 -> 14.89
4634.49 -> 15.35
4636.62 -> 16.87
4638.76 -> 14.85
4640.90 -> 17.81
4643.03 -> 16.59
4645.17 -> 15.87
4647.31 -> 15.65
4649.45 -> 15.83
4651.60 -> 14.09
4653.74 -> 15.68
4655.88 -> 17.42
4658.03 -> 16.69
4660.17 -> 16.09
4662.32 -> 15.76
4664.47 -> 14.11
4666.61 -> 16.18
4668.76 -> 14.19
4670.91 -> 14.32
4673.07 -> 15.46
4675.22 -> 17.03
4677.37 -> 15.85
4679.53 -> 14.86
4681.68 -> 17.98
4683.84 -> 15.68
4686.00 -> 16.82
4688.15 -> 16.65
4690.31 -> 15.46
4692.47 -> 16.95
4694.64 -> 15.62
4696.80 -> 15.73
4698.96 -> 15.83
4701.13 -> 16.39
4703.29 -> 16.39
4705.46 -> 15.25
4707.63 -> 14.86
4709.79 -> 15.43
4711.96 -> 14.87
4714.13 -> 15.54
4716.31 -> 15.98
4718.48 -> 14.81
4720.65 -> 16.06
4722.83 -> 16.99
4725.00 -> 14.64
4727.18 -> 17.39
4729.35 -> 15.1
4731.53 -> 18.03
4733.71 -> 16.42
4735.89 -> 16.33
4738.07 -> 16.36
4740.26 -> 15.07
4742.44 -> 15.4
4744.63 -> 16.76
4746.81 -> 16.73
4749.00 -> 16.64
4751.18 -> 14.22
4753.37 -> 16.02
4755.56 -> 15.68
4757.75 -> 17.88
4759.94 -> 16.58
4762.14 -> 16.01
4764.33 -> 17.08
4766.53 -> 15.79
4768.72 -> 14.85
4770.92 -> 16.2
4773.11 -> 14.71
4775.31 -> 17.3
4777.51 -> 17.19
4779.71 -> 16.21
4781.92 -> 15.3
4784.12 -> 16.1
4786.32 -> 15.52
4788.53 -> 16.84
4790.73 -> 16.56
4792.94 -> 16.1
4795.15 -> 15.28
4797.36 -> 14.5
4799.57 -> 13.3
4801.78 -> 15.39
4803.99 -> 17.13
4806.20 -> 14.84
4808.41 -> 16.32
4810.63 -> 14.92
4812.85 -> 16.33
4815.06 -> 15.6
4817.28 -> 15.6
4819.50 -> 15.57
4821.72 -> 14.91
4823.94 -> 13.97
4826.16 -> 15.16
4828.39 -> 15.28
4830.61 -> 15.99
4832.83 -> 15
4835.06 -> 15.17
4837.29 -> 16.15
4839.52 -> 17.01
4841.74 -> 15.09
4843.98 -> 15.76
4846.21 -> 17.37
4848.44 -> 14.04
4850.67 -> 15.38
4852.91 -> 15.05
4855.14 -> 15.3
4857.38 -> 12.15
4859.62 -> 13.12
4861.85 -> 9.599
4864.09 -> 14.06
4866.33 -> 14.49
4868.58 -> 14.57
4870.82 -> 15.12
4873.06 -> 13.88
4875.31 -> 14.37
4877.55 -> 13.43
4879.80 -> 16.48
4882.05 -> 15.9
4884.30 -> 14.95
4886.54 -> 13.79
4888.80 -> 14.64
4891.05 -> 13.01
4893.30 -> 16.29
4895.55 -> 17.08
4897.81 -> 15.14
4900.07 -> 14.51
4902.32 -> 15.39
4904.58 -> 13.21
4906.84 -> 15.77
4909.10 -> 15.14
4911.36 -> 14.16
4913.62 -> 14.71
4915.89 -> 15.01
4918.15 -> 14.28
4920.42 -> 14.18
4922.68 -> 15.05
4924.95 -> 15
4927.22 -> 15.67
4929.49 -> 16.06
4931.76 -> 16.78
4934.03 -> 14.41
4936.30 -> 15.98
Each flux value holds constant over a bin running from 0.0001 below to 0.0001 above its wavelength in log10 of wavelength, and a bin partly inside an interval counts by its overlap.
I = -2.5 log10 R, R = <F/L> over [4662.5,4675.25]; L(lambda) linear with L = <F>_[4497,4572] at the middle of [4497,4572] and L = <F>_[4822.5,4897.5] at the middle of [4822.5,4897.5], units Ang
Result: 0.01 mag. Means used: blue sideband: 15.5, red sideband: 14.8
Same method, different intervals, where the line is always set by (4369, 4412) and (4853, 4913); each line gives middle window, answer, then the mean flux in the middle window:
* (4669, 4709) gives -0.07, 15.9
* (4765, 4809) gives -0.08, 15.8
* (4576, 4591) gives -0.01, 15.4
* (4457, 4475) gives 0.03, 15.1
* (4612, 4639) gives -0.04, 15.8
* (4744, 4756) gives -0.08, 16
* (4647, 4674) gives -0.03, 15.5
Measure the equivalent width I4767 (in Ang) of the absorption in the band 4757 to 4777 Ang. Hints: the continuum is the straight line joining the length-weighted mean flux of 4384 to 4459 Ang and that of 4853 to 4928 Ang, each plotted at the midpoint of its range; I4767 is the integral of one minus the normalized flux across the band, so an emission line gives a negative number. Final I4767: -1.9 Ang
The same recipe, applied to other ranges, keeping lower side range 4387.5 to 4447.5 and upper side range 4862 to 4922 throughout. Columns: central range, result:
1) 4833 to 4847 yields -1.1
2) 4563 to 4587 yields 0.0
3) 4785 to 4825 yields -1.6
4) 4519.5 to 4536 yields 0.2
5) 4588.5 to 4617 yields -0.3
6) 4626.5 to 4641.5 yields -0.8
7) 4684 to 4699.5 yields -1.0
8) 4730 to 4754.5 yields -1.8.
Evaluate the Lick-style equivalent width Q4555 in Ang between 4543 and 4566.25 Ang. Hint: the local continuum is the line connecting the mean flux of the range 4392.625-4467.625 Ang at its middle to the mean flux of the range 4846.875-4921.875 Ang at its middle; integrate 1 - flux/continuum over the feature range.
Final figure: -0.7 Ang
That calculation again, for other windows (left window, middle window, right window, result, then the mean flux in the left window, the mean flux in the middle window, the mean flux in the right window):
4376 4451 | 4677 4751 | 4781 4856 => -2.0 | 15.7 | 16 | 15.5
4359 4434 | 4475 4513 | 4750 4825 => -0.3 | 15.8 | 15.9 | 15.8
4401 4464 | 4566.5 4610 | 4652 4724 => 0.7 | 15.6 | 15.5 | 15.8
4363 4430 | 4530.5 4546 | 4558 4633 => 0.2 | 15.8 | 15.5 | 15.7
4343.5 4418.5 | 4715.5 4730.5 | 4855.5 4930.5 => -0.9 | 15.7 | 15.9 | 14.6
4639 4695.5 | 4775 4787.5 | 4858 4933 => -0.7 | 15.9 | 16.2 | 14.7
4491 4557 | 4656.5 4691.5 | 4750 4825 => -0.4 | 15.6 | 15.8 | 15.8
